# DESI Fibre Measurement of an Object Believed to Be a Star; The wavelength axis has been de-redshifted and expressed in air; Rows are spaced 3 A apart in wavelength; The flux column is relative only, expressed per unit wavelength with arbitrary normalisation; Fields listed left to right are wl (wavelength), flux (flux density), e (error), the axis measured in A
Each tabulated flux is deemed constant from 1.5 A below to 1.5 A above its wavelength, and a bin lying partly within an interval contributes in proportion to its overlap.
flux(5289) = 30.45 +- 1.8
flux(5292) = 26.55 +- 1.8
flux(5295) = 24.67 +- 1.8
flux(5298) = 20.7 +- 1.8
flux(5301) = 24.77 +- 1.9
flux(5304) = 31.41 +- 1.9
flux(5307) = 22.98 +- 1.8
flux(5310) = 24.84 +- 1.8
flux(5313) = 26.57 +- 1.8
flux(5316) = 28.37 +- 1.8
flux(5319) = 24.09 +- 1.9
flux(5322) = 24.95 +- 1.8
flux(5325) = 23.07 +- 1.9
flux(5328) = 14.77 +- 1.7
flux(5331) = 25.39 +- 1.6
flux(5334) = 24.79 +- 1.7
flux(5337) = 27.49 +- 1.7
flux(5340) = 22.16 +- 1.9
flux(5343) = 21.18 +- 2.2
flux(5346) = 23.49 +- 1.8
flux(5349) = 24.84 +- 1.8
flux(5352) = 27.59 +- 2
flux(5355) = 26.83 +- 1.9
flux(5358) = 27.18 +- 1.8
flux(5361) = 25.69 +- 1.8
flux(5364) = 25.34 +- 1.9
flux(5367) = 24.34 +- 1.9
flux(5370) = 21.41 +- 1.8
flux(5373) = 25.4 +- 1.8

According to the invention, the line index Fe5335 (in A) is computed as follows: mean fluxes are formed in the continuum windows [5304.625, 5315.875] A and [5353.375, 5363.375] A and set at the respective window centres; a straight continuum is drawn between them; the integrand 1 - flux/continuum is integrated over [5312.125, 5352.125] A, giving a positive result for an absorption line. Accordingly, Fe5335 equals 3.12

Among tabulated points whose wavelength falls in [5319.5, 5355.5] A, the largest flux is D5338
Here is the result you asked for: 27.59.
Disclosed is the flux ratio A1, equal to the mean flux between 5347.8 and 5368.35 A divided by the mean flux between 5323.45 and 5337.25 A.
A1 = 1.1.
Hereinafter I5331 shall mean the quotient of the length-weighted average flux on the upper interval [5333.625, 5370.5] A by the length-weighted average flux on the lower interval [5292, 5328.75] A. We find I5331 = 1.0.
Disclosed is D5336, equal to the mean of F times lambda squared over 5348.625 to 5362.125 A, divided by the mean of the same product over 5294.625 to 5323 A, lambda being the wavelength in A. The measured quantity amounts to 1.07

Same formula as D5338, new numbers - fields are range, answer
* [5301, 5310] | 31.41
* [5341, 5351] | 24.84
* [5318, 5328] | 24.95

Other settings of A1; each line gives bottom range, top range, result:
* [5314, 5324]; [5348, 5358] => 1.04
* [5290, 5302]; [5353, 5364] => 1.08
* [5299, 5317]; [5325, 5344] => 0.86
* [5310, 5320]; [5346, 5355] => 0.99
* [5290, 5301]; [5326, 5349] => 0.94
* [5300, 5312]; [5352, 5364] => 1.02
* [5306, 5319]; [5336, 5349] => 0.92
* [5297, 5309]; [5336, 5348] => 0.93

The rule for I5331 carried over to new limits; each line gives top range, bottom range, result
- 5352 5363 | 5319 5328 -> 1.19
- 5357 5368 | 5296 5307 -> 1.02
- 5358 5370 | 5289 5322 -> 0.97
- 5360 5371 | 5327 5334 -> 1.13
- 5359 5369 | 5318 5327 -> 1.06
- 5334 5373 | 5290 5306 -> 0.97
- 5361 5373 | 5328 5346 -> 1.03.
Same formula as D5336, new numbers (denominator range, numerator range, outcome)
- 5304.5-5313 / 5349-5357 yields 1.08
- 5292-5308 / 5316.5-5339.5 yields 0.95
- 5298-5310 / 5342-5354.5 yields 0.98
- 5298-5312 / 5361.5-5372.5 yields 0.97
